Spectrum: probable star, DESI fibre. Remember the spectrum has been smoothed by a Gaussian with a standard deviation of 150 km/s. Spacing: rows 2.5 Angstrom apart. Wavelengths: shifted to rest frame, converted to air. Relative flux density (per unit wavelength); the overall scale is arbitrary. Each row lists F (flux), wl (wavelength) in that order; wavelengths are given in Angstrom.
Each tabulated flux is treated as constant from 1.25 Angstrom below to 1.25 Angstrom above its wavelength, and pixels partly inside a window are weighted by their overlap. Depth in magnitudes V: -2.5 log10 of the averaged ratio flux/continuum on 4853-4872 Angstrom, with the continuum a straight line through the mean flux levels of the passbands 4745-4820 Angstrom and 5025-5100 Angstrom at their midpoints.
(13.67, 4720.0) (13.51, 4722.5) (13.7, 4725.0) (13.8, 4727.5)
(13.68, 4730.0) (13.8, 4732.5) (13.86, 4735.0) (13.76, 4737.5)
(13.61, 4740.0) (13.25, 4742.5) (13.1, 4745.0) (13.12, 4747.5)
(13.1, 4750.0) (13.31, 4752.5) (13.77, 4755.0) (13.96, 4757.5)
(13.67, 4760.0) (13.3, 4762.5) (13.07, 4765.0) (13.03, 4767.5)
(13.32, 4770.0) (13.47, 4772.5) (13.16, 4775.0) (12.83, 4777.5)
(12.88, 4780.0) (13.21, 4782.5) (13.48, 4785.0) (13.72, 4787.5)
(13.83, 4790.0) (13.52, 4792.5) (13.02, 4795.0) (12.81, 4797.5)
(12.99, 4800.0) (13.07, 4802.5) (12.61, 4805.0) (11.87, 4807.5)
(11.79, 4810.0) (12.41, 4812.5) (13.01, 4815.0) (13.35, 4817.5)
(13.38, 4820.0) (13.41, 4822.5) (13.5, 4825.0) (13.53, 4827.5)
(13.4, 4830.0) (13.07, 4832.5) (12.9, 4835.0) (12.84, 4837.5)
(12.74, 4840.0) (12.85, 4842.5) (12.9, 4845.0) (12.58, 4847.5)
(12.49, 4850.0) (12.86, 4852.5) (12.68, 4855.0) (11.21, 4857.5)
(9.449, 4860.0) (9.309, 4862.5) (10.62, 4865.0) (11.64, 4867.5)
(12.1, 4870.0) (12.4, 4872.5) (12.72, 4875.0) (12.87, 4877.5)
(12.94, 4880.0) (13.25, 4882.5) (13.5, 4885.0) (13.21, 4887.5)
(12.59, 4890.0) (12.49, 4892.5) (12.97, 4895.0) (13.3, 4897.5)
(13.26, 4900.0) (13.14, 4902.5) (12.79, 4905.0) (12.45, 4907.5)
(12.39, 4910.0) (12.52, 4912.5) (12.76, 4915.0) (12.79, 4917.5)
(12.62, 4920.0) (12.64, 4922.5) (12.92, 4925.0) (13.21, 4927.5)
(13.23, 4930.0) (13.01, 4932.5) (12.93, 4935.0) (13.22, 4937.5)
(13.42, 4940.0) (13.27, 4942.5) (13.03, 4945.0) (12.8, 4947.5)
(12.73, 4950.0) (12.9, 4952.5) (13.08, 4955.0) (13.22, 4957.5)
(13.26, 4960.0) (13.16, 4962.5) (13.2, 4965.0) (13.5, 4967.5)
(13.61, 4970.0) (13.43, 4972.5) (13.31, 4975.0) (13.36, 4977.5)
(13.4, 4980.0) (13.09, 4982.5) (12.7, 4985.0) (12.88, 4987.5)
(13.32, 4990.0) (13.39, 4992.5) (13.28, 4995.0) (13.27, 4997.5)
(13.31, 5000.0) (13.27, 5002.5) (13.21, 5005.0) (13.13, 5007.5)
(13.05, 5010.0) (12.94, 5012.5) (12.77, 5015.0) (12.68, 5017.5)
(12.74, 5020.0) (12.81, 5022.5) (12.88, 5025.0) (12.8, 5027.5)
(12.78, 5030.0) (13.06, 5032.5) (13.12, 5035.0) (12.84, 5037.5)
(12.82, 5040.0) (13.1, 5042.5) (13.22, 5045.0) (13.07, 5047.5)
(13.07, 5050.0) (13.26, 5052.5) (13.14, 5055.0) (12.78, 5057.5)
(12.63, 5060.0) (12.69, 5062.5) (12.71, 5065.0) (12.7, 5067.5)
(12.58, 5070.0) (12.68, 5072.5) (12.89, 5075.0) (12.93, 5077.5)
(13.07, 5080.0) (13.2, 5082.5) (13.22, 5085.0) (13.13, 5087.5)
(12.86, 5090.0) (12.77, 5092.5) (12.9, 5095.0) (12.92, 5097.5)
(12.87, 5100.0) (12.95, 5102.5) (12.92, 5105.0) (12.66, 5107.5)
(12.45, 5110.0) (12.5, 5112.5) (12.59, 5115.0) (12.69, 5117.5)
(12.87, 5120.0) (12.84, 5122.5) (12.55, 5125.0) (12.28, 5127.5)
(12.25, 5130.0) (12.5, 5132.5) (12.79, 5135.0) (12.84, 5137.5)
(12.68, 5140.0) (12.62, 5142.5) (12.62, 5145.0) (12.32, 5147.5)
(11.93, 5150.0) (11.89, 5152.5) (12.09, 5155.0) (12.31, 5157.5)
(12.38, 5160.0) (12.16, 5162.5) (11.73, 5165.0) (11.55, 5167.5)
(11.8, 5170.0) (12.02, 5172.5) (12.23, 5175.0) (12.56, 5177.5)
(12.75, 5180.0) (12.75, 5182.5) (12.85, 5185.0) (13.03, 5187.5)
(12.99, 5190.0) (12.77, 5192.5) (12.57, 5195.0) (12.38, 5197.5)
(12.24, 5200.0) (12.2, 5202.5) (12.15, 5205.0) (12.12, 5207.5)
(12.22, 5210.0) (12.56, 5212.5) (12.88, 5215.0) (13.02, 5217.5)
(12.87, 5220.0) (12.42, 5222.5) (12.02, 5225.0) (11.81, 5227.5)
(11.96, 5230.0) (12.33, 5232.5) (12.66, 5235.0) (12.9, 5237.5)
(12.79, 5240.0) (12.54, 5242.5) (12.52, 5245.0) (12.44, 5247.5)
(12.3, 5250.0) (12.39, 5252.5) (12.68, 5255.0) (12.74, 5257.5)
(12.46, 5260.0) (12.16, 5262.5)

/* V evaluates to 0.17 mag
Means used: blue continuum 13.1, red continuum 12.9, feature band 11.1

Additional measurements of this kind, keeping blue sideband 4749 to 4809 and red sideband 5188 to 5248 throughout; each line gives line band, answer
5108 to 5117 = 0.01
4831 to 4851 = 0.02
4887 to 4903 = 0.00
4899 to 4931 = 0.01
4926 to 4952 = -0.01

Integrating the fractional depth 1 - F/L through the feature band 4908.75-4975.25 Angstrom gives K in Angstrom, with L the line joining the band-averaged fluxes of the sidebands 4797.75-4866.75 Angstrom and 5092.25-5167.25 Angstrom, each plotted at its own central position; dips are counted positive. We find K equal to -2.9 Angstrom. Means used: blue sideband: 12.5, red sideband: 12.5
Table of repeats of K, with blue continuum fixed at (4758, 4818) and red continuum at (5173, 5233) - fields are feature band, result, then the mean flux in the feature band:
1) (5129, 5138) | 0.00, 12.6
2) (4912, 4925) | 0.19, 12.7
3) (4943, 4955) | -0.07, 12.9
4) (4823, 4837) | -0.28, 13.3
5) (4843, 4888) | 2.82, 12.1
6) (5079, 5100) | -0.59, 13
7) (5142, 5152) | 0.19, 12.3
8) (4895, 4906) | -0.17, 13.1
